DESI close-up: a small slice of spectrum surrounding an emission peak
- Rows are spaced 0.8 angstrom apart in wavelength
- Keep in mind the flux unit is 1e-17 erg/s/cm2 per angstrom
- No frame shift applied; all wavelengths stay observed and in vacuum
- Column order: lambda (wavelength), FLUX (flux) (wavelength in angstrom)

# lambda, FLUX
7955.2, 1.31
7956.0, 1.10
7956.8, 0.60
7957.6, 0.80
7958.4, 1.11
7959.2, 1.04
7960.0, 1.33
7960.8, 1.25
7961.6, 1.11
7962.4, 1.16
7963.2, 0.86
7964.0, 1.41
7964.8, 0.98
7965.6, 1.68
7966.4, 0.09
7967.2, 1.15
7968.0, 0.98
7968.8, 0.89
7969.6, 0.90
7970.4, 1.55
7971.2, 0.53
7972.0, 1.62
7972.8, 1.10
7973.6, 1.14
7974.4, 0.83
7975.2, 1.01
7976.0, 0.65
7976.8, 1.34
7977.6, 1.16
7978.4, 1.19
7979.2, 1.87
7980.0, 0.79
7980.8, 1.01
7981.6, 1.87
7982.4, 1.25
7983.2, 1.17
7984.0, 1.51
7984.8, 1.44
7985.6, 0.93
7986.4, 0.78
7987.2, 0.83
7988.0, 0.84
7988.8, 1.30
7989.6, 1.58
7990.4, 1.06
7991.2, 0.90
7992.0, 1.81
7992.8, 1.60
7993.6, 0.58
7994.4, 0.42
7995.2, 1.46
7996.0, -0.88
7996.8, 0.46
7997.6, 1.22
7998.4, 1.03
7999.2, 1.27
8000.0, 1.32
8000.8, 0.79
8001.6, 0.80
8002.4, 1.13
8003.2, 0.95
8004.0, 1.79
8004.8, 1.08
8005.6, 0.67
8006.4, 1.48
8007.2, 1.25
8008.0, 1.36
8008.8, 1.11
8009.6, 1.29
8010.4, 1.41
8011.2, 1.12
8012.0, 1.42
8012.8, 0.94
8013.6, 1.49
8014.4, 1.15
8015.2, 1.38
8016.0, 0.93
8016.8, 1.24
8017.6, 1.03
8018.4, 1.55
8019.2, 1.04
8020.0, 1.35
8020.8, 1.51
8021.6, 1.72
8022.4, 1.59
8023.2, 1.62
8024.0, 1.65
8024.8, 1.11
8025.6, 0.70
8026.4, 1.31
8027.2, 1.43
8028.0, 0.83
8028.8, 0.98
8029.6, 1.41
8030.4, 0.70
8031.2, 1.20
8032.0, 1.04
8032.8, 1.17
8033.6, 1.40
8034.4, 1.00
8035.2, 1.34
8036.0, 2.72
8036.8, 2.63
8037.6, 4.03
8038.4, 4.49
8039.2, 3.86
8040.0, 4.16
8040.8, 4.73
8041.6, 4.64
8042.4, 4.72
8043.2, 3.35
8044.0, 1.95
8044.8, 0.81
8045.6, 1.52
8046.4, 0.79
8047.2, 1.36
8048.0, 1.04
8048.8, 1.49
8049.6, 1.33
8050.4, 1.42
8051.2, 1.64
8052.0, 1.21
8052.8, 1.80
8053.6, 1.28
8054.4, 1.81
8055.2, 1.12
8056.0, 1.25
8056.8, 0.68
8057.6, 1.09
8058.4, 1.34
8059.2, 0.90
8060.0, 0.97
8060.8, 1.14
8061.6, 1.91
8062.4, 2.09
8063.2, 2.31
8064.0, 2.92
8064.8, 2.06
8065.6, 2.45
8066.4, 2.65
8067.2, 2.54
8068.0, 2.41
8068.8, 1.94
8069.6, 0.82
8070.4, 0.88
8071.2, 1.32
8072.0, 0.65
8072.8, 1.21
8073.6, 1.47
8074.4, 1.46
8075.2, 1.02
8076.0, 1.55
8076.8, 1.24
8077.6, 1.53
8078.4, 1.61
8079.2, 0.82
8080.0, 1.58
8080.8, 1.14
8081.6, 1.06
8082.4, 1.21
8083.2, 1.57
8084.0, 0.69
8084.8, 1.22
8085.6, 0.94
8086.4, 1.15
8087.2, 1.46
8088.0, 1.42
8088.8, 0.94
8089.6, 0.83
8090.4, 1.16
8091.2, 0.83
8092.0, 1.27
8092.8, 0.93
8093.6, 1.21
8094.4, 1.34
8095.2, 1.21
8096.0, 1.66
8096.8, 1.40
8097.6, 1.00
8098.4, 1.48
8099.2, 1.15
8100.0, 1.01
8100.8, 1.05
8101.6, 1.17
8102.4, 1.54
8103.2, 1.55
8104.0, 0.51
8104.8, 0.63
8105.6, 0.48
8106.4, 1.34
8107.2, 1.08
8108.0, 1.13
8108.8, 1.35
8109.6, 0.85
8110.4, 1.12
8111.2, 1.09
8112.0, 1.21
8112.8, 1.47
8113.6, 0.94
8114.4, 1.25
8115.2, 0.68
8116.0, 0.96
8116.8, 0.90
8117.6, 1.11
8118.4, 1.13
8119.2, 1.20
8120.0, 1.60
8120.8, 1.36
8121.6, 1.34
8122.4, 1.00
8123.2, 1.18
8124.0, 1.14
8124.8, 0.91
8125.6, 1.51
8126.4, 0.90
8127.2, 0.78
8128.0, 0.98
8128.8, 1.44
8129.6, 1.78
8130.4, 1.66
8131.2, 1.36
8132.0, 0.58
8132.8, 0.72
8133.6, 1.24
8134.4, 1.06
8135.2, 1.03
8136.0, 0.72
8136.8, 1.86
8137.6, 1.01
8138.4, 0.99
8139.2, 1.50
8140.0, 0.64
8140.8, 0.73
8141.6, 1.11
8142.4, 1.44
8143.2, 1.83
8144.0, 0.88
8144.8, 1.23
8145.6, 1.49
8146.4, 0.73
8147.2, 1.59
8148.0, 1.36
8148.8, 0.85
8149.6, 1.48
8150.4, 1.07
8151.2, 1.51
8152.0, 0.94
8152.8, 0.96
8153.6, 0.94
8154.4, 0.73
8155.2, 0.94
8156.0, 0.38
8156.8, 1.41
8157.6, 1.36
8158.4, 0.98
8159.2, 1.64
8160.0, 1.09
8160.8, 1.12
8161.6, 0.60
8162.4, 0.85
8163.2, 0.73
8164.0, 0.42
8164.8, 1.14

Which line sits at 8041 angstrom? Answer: H-alpha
